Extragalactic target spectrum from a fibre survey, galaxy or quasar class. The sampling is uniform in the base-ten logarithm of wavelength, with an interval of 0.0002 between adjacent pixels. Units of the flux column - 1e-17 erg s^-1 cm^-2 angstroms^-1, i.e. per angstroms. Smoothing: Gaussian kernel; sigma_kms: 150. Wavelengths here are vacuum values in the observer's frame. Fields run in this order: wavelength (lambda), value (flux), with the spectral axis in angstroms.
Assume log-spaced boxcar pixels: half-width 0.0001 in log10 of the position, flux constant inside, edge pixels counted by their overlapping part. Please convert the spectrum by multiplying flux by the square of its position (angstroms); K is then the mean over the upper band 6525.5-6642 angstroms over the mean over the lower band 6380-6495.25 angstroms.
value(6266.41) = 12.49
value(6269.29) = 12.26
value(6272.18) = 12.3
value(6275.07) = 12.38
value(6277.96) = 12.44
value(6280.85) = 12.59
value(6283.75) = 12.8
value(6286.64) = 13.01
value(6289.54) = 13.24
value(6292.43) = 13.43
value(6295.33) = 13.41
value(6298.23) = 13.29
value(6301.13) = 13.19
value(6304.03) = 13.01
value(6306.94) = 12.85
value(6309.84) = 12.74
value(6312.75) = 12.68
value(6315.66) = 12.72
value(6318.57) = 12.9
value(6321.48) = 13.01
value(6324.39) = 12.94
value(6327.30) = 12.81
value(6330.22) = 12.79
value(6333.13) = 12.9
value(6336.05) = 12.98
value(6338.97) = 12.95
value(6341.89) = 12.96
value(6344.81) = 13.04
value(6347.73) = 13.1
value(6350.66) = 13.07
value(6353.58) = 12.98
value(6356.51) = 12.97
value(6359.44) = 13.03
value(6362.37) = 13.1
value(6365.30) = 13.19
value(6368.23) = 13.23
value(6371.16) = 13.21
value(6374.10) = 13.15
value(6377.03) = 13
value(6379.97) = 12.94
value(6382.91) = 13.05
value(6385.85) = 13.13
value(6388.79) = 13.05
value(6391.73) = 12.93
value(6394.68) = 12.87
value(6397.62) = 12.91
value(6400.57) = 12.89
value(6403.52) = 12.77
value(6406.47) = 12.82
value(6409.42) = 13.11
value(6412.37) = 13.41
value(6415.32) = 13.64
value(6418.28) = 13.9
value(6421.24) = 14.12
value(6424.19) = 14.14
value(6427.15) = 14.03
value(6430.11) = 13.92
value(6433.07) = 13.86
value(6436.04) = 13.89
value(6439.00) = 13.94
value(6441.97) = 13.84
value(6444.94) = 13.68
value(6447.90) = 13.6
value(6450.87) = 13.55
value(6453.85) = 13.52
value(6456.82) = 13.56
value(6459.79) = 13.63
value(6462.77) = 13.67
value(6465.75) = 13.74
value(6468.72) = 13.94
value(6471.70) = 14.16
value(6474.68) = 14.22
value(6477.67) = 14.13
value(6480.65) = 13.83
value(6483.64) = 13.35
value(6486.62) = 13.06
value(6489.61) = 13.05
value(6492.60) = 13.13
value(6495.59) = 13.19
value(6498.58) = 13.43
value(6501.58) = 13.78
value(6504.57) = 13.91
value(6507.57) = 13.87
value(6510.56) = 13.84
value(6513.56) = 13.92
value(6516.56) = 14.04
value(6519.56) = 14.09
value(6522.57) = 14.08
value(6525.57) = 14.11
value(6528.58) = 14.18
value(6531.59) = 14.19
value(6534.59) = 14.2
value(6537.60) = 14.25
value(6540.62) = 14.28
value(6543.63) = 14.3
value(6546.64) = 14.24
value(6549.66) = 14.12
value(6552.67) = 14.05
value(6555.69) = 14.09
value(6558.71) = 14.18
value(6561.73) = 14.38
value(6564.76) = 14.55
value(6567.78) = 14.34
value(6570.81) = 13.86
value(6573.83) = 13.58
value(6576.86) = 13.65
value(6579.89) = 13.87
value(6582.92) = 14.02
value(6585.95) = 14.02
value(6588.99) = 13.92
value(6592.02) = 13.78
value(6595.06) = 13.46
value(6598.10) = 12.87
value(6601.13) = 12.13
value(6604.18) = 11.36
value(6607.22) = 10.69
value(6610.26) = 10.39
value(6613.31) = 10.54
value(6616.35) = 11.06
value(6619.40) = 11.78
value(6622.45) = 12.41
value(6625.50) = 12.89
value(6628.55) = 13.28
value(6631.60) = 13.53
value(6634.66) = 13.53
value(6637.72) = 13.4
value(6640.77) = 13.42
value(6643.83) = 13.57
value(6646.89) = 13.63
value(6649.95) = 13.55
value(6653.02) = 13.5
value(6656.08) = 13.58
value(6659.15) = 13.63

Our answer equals 1.0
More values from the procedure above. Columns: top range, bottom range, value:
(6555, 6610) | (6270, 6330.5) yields 1.14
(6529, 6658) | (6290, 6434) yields 1.09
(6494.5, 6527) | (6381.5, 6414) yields 1.10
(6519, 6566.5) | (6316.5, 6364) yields 1.17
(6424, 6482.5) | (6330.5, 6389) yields 1.09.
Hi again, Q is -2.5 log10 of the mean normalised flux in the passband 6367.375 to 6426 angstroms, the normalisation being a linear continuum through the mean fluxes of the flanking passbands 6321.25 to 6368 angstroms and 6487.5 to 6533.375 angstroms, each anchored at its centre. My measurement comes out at 0.00 mag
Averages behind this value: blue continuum 13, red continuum 13.8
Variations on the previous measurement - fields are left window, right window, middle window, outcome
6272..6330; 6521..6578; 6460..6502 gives 0.01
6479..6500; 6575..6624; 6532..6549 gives -0.11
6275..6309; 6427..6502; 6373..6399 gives 0.03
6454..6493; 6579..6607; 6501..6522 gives -0.03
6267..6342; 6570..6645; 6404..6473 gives -0.07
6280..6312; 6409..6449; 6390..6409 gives 0.06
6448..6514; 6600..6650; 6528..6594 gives -0.09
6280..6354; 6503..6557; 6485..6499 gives 0.06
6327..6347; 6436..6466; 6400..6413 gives 0.03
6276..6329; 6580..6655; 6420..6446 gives -0.09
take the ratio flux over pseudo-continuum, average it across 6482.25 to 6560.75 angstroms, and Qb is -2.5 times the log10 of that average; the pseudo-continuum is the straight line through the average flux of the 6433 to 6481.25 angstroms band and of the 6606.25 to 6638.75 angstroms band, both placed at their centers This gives -0.06 mag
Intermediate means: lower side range 13.8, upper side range 12.1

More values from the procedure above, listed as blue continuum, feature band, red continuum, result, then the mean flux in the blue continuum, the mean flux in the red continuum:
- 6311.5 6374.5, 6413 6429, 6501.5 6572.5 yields -0.04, 13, 14.1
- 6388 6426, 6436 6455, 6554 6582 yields -0.02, 13.3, 14.1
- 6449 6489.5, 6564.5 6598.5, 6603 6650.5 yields -0.08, 13.7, 12.4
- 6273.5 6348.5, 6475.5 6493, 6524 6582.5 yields 0.02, 12.9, 14.1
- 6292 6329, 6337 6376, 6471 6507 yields 0.01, 13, 13.6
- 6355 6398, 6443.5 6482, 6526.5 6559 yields -0.01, 13.1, 14.2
